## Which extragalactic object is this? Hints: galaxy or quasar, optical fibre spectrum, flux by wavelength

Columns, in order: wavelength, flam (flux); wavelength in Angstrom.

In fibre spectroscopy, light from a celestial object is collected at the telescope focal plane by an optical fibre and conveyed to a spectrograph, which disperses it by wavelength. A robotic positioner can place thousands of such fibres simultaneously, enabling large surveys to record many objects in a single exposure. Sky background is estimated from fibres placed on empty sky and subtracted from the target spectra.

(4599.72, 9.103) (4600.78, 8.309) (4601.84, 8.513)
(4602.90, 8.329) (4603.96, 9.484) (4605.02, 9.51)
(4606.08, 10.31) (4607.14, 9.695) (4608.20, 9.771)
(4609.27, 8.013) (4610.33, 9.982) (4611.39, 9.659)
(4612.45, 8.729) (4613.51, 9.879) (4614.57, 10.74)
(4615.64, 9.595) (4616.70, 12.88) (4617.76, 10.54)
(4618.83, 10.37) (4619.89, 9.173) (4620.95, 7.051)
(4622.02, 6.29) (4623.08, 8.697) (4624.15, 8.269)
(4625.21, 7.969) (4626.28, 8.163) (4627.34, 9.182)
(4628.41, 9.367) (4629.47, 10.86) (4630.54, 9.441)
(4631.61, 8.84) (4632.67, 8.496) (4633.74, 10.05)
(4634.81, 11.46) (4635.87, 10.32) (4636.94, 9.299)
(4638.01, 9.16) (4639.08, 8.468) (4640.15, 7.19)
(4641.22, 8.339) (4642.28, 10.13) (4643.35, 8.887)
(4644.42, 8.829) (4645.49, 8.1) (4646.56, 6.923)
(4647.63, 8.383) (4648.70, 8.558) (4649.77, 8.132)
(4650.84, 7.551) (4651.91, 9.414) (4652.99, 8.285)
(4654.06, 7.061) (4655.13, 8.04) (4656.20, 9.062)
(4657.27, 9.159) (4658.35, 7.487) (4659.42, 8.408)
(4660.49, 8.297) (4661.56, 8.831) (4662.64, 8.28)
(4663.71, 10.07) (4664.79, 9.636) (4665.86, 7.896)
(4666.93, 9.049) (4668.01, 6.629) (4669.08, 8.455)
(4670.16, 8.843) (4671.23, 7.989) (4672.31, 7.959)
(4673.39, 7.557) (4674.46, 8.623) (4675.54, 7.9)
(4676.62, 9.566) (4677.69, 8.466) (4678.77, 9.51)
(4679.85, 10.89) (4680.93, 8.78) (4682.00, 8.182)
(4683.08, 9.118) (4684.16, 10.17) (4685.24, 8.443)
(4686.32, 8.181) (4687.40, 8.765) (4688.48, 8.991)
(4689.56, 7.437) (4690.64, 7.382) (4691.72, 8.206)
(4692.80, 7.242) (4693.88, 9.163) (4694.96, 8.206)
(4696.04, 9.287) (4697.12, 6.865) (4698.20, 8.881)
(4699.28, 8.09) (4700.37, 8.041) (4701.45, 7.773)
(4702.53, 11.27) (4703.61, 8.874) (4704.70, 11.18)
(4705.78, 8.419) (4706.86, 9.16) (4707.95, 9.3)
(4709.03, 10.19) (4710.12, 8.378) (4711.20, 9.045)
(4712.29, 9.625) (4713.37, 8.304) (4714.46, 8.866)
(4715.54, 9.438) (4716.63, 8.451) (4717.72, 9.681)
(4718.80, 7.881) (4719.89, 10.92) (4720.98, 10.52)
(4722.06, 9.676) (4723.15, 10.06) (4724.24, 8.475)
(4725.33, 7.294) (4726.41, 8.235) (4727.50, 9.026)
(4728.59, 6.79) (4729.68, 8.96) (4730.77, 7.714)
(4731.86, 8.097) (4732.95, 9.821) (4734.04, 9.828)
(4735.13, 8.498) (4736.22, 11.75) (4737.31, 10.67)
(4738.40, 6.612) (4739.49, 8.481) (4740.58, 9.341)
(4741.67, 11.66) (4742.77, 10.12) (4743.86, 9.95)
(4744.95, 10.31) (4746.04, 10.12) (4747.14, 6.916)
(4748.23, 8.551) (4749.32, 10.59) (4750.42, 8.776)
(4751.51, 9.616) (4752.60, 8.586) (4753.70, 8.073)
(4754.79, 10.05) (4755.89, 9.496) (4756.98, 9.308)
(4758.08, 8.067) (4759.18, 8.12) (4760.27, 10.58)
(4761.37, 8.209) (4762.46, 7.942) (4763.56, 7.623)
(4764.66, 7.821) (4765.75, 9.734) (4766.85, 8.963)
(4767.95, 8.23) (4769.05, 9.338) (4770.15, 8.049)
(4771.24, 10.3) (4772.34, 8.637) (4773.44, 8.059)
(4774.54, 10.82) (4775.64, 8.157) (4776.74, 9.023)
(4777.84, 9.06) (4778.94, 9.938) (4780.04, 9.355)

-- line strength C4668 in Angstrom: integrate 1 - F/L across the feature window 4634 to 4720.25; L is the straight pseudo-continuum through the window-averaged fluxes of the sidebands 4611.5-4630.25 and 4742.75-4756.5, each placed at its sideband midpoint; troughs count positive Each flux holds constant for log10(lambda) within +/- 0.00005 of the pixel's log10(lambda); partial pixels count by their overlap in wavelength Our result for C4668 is 5.3 Angstrom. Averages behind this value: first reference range 9.29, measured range 8.72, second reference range 9.29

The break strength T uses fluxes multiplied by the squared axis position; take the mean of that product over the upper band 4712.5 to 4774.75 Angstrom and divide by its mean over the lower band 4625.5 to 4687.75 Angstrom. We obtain 1.07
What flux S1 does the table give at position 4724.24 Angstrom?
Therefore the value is 8.475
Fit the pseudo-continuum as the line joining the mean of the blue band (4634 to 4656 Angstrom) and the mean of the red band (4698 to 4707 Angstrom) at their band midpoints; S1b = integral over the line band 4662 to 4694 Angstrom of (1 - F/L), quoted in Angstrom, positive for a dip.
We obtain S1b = 1.2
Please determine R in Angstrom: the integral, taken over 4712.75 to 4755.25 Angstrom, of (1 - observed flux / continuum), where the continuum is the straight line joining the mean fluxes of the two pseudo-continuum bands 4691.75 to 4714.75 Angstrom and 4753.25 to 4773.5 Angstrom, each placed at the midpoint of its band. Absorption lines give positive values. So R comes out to -1.6 Angstrom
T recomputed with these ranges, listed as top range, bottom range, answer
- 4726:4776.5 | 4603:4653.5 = 1.04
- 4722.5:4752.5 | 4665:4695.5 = 1.10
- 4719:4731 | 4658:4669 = 1.07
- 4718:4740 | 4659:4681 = 1.06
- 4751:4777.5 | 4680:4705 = 1.06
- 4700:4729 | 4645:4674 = 1.12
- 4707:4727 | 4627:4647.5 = 1.04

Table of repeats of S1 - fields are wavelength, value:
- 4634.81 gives 11.46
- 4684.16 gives 10.17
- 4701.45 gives 7.773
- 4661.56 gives 8.831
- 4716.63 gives 8.451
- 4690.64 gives 7.382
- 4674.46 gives 8.623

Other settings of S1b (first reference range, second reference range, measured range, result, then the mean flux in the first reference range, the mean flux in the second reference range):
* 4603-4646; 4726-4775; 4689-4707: 1.15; 9.27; 9.03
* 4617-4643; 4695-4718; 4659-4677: 1.14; 9.08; 8.98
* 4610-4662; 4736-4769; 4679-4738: 0.76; 8.93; 9.12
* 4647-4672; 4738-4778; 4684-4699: 0.49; 8.4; 9.02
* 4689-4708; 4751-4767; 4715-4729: -0.50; 8.58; 8.81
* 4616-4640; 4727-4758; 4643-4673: 2.86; 9.26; 9.19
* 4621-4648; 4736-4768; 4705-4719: -0.04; 8.81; 9.13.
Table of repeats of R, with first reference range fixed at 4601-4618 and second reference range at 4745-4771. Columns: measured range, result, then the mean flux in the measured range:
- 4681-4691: 0.77 Angstrom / 8.55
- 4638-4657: 2.26 Angstrom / 8.35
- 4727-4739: 0.15 Angstrom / 8.89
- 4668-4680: 1.01 Angstrom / 8.54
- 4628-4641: 0.22 Angstrom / 9.38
